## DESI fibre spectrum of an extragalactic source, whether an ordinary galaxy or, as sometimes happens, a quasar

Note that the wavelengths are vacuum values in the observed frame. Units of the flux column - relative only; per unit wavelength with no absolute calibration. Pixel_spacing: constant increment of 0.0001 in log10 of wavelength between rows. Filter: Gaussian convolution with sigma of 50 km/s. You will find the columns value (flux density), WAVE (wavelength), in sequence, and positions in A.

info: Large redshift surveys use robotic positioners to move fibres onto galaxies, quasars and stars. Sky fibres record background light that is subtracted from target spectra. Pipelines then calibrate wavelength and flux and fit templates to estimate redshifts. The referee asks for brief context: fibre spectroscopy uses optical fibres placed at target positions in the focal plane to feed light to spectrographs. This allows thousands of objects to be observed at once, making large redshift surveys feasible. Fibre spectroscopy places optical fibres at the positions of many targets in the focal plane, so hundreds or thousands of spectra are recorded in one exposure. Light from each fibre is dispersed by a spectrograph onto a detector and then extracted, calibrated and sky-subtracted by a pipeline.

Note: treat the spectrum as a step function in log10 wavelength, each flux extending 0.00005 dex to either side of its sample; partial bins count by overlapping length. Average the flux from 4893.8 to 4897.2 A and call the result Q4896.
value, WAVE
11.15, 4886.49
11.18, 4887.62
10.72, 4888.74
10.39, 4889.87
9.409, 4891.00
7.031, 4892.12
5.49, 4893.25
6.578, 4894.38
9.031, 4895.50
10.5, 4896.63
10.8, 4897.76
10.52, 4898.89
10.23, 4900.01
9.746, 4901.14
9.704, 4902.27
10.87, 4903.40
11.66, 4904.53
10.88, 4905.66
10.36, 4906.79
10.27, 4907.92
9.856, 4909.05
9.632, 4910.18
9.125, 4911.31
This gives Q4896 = 8.69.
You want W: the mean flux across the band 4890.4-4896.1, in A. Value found 7.54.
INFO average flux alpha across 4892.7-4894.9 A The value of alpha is 6.02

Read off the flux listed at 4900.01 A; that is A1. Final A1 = 10.23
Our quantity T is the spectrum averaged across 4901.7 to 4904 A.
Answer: 10.3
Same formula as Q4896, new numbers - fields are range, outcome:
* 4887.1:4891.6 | 10.4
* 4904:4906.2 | 11.3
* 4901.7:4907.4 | 10.7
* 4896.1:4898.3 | 10.6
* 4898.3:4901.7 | 10.2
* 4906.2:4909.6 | 10.2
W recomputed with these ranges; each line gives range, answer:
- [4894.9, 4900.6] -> 10.2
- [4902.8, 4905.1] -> 11.2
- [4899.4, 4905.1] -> 10.4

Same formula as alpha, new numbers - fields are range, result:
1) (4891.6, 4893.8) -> 6.24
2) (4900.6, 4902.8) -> 9.72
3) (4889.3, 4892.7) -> 8.92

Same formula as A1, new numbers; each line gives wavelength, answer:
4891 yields 9.409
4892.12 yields 7.031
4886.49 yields 11.15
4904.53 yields 11.66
